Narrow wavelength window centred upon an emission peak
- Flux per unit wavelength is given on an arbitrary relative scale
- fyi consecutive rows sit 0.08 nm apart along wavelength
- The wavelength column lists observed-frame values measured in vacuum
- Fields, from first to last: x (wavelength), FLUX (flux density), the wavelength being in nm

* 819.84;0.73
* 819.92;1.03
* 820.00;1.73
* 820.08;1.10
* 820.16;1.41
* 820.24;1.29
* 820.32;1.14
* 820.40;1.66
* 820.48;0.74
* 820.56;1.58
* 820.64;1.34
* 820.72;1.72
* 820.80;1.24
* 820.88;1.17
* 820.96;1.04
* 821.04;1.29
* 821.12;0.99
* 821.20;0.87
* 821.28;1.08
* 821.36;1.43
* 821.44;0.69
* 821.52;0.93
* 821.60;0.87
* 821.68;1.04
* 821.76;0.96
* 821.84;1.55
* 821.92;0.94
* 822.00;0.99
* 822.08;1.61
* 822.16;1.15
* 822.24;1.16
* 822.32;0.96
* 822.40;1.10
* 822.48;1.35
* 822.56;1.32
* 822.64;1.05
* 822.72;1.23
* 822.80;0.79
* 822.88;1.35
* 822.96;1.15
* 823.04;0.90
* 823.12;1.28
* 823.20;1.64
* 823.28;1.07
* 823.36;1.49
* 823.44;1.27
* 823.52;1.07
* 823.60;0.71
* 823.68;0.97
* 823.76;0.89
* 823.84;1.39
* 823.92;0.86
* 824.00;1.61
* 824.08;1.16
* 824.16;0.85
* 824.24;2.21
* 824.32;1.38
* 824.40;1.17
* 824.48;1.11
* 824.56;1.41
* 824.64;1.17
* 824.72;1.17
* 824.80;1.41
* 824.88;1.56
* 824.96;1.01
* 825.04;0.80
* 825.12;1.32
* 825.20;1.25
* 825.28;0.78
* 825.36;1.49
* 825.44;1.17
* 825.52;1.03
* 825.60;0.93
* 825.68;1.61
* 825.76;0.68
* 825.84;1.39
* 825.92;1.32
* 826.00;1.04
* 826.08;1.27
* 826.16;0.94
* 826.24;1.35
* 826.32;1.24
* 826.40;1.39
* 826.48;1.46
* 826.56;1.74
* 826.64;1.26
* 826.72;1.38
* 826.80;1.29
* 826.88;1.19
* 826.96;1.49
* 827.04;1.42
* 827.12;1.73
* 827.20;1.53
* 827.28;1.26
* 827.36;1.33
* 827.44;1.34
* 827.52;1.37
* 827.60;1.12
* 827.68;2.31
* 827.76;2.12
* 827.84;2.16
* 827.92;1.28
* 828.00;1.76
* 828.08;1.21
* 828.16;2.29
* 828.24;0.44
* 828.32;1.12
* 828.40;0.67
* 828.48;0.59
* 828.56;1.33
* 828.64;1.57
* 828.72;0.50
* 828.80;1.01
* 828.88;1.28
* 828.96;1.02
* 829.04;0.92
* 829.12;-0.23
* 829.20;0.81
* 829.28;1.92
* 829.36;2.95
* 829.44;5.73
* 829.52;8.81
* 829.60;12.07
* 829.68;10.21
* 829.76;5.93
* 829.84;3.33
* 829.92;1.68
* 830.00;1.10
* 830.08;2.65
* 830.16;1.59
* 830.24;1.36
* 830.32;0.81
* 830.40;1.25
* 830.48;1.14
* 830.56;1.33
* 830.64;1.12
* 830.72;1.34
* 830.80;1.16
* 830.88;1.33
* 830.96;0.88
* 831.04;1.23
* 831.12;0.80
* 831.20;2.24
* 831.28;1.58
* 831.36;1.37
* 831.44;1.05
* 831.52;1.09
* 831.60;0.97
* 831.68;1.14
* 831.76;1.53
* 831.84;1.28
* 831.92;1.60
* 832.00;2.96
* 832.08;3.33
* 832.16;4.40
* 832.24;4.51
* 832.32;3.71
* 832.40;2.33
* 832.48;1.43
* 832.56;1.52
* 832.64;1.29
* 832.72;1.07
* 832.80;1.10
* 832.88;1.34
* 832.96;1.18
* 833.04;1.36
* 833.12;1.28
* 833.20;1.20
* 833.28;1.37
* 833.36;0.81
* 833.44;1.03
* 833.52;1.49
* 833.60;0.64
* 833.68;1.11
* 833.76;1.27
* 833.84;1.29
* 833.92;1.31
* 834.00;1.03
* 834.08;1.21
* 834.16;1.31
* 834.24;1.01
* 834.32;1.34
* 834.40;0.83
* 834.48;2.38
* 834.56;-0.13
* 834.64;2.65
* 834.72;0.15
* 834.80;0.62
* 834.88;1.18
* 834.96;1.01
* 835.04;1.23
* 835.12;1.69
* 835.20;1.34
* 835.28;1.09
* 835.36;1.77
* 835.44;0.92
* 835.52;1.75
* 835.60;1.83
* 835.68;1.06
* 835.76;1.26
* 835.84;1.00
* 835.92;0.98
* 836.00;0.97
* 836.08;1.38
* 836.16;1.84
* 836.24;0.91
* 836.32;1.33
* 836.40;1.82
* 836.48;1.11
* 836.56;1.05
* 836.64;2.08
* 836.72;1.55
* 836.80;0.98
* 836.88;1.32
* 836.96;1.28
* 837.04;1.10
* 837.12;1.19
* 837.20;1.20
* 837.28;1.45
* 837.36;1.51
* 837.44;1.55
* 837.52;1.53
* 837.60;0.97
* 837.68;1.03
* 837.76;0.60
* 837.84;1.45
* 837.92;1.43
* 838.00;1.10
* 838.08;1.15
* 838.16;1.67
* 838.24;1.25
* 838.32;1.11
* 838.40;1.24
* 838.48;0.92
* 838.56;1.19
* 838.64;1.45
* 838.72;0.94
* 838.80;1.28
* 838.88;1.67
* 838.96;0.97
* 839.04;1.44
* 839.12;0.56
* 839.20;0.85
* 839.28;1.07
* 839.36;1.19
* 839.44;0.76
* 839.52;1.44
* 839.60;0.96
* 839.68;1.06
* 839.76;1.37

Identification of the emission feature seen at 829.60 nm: H-alpha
